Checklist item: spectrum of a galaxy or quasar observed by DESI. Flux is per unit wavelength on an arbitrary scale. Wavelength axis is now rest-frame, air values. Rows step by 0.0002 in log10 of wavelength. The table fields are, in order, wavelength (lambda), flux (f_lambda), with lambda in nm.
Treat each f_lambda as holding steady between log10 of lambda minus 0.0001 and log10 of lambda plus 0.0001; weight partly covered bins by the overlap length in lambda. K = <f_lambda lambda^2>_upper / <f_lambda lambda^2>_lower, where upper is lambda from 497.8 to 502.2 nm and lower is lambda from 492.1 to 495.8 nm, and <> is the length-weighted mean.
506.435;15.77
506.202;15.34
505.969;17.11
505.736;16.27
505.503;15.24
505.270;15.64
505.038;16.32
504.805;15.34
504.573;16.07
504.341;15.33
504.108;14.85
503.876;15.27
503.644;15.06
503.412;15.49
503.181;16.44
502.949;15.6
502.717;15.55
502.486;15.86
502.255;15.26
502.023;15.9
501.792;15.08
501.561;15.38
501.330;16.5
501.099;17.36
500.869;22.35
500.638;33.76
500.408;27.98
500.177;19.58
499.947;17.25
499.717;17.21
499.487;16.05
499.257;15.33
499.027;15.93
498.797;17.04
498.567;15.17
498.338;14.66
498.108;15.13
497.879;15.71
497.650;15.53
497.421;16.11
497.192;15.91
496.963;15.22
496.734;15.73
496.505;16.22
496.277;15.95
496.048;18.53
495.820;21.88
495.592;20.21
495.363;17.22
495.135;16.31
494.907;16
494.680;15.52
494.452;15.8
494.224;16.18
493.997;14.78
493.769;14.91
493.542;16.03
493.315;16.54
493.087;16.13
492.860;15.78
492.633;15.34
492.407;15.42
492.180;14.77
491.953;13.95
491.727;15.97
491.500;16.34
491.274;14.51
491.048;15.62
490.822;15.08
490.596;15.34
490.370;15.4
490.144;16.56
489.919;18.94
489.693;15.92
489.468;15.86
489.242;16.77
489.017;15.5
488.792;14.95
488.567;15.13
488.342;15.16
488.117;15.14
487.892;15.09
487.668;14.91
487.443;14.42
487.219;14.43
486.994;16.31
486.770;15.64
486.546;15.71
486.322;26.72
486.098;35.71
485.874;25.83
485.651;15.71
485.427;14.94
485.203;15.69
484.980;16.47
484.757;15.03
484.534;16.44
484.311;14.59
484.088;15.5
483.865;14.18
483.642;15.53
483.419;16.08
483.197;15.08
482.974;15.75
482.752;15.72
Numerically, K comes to 1.14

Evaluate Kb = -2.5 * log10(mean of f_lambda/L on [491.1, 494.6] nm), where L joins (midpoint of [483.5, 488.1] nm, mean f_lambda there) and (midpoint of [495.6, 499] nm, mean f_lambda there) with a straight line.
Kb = 0.088 mag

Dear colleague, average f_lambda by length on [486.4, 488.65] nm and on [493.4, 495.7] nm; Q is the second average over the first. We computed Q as 1.1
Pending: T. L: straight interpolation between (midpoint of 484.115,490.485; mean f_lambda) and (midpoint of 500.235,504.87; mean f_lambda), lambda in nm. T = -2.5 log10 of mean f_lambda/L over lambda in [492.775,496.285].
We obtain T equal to 0.03 mag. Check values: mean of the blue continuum 17.1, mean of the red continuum 17.6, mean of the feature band 16.8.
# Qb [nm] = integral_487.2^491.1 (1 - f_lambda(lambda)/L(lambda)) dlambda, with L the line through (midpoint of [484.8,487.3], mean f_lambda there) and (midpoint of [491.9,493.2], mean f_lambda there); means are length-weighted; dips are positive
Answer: 0.39 nm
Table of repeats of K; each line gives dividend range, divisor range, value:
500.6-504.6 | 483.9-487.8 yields 1.01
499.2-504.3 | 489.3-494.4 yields 1.17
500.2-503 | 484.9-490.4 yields 1.16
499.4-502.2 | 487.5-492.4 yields 1.31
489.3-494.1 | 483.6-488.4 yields 0.93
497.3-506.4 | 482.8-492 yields 1.08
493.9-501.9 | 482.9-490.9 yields 1.09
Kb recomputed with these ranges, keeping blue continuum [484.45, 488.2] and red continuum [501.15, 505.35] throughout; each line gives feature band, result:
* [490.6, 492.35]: 0.14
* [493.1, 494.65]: 0.08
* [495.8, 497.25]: -0.02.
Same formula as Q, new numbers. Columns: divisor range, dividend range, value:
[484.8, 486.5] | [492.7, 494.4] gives 0.75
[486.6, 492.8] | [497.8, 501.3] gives 1.21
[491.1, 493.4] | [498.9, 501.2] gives 1.31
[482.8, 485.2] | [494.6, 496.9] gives 1.12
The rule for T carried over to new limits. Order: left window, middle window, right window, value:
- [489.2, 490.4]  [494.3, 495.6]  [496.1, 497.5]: -0.03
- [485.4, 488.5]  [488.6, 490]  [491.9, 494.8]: 0.07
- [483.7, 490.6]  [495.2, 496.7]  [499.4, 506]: -0.06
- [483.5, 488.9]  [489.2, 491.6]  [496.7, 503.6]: 0.07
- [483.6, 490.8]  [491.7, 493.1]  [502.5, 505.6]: 0.08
